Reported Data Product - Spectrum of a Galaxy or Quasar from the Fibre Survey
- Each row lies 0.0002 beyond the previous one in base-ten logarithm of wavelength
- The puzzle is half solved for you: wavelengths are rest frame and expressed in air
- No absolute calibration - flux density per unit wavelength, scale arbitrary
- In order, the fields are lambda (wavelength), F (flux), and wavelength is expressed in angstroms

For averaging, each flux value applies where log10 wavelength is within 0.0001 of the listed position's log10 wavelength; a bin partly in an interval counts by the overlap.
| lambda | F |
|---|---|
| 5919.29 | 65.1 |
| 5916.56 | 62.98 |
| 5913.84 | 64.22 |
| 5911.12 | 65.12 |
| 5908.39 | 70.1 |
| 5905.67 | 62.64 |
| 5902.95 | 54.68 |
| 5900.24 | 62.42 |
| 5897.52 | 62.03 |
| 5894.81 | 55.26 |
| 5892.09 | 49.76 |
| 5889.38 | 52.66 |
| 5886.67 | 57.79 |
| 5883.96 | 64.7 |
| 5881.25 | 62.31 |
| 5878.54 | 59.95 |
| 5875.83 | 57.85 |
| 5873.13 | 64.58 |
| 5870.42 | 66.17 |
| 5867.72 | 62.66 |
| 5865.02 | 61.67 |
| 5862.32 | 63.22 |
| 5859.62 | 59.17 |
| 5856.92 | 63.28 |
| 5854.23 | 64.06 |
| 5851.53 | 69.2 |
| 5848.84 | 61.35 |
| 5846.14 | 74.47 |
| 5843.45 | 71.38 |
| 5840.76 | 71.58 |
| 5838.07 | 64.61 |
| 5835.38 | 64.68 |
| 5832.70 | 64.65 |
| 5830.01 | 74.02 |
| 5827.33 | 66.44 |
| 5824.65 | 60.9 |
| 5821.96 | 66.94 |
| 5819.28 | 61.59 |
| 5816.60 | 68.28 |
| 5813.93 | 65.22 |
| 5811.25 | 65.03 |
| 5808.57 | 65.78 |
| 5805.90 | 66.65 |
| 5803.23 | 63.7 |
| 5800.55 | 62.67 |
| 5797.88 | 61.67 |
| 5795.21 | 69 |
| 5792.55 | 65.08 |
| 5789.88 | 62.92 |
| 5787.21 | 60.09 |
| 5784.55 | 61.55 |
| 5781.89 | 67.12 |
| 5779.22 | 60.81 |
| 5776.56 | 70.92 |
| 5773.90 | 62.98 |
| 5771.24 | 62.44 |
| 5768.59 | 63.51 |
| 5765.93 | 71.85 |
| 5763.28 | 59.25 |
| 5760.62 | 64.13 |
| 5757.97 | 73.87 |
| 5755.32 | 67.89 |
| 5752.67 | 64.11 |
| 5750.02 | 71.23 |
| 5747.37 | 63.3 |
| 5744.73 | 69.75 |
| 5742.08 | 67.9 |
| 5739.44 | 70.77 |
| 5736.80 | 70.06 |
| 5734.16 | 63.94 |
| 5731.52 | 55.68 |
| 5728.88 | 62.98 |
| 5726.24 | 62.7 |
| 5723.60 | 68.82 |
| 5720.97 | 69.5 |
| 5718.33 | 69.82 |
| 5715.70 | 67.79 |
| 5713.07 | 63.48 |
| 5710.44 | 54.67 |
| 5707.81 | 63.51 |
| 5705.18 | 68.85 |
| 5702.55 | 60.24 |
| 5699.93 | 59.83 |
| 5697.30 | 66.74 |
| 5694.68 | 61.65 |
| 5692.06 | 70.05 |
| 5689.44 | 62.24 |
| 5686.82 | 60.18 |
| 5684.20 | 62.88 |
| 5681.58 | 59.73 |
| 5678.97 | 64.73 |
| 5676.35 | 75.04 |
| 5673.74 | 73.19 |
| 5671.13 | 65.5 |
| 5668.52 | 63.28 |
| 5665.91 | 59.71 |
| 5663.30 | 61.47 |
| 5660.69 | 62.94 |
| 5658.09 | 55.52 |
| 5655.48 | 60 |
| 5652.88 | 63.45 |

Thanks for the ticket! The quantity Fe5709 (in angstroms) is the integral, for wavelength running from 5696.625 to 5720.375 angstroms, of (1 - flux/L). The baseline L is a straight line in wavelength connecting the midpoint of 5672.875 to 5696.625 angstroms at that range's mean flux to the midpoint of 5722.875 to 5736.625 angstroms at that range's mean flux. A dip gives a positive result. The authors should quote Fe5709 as 0.1 angstroms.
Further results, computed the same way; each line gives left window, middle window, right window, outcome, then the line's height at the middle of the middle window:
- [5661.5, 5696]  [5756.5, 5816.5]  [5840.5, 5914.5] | -1.4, 63.4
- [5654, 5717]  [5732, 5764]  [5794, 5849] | -1.1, 64.8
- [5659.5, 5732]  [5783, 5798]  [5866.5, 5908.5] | -0.3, 62.2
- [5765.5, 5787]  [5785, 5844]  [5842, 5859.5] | 0.2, 65.7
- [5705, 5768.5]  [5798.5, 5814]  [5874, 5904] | -0.5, 62.5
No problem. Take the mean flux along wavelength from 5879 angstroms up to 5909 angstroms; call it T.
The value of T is 59.2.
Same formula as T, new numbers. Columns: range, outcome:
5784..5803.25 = 63.4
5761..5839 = 64.8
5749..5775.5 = 66.1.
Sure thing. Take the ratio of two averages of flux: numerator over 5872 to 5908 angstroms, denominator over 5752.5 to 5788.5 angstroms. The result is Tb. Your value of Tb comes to 0.9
